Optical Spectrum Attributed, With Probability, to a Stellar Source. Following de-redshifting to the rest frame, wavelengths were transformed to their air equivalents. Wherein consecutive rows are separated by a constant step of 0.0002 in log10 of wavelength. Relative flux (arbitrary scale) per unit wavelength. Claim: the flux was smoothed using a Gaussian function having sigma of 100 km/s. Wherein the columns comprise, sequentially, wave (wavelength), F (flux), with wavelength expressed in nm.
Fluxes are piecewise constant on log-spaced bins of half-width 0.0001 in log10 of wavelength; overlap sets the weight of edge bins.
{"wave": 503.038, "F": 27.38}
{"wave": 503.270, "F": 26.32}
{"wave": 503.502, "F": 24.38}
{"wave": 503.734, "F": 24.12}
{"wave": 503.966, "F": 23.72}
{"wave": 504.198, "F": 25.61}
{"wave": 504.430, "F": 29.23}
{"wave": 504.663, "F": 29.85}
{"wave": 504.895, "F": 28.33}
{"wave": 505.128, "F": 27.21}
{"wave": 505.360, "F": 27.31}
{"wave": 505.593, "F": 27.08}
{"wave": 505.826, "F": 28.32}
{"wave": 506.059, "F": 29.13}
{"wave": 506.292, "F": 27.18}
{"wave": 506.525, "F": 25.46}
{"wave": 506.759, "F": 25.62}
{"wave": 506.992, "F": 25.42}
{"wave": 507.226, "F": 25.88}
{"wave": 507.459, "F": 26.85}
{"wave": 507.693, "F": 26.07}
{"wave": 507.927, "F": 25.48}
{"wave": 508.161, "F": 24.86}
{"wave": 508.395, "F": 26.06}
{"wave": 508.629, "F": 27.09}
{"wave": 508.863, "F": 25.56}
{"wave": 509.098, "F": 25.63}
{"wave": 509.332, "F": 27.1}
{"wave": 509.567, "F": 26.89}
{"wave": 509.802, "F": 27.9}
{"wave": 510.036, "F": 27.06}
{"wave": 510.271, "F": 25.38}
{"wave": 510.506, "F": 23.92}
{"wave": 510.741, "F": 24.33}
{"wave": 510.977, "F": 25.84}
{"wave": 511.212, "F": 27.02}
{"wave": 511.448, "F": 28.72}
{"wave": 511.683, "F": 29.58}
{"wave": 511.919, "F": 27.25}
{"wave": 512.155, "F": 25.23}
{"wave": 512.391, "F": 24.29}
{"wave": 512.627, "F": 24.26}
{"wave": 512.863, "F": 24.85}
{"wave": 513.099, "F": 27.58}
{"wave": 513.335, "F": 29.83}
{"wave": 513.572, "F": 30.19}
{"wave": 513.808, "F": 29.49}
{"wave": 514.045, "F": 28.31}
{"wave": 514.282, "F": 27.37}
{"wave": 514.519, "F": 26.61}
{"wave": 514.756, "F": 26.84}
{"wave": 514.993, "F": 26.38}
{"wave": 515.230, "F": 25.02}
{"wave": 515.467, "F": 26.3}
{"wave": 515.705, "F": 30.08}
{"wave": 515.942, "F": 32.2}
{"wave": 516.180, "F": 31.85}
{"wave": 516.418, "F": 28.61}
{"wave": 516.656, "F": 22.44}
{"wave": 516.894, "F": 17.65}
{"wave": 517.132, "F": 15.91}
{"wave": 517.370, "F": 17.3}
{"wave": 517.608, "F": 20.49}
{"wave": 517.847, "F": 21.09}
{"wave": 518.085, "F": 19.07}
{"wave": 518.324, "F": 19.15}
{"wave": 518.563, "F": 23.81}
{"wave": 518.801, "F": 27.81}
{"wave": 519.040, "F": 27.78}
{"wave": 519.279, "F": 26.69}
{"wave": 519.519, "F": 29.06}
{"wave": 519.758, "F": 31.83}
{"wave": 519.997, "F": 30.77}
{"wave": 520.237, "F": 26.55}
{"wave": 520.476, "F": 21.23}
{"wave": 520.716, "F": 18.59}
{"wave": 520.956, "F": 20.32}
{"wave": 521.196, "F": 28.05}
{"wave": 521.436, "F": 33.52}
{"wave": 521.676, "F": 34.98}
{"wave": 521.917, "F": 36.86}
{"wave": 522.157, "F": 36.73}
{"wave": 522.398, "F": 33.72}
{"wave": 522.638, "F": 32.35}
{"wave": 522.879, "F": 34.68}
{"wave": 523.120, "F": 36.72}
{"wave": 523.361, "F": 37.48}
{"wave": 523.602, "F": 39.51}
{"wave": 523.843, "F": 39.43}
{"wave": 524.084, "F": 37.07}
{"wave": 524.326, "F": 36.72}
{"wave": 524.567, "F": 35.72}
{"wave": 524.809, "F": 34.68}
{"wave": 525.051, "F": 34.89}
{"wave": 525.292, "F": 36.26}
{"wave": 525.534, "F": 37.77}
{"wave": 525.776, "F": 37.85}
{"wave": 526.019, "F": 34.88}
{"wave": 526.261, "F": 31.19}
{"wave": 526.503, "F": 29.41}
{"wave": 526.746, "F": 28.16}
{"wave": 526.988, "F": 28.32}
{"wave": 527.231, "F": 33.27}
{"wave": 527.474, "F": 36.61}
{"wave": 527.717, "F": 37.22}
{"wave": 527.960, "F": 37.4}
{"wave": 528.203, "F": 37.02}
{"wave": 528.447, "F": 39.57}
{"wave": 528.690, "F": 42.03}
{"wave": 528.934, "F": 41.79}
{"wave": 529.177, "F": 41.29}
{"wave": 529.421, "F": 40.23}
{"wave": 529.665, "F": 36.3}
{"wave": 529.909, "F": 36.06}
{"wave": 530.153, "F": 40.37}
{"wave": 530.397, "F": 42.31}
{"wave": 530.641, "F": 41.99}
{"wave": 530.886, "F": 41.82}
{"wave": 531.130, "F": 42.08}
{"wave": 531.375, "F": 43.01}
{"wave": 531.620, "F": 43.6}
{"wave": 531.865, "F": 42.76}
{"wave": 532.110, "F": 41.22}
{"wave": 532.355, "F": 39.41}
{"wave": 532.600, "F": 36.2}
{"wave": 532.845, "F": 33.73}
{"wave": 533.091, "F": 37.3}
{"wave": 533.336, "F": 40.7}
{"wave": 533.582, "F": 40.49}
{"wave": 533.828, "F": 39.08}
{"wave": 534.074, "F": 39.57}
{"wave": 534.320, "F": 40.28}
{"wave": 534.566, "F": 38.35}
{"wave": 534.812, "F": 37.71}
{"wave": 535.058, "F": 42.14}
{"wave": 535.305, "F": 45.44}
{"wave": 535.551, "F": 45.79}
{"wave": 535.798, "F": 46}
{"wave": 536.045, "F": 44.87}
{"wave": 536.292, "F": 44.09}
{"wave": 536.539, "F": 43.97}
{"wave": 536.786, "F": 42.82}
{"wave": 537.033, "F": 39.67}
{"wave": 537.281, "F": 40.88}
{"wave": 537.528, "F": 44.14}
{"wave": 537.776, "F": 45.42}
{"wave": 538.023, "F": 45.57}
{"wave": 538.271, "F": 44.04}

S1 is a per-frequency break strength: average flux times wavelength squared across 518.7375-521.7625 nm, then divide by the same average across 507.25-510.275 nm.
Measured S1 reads 1.09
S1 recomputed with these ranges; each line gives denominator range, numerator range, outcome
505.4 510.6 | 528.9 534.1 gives 1.66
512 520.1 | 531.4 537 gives 1.71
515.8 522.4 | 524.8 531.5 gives 1.48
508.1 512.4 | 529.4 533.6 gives 1.64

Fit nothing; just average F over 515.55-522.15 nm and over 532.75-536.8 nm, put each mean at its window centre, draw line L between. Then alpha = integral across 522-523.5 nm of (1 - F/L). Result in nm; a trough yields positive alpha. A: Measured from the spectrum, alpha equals -0.29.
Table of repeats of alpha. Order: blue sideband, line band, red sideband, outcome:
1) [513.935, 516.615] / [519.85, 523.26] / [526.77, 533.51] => 0.23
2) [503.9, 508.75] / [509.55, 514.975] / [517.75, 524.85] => 0.25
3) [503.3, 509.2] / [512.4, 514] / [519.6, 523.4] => 0.05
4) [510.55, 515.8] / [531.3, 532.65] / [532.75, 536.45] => -0.06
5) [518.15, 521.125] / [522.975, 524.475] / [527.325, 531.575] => -0.31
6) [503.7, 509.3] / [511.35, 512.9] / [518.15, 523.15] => 0.06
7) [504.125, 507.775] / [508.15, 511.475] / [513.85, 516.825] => 0.14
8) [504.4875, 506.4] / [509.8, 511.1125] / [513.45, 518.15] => 0.06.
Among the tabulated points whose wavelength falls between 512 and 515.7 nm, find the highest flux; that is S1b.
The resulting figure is 30.19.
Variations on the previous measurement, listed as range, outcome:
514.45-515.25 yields 26.84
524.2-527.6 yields 37.85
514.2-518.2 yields 32.2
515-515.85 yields 30.08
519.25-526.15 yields 39.51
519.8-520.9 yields 30.77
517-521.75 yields 34.98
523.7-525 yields 39.43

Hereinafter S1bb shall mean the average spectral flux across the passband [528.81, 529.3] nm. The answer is 41.5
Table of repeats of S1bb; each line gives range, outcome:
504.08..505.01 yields 28.3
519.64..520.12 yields 31.3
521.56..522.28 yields 36.2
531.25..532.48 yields 42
